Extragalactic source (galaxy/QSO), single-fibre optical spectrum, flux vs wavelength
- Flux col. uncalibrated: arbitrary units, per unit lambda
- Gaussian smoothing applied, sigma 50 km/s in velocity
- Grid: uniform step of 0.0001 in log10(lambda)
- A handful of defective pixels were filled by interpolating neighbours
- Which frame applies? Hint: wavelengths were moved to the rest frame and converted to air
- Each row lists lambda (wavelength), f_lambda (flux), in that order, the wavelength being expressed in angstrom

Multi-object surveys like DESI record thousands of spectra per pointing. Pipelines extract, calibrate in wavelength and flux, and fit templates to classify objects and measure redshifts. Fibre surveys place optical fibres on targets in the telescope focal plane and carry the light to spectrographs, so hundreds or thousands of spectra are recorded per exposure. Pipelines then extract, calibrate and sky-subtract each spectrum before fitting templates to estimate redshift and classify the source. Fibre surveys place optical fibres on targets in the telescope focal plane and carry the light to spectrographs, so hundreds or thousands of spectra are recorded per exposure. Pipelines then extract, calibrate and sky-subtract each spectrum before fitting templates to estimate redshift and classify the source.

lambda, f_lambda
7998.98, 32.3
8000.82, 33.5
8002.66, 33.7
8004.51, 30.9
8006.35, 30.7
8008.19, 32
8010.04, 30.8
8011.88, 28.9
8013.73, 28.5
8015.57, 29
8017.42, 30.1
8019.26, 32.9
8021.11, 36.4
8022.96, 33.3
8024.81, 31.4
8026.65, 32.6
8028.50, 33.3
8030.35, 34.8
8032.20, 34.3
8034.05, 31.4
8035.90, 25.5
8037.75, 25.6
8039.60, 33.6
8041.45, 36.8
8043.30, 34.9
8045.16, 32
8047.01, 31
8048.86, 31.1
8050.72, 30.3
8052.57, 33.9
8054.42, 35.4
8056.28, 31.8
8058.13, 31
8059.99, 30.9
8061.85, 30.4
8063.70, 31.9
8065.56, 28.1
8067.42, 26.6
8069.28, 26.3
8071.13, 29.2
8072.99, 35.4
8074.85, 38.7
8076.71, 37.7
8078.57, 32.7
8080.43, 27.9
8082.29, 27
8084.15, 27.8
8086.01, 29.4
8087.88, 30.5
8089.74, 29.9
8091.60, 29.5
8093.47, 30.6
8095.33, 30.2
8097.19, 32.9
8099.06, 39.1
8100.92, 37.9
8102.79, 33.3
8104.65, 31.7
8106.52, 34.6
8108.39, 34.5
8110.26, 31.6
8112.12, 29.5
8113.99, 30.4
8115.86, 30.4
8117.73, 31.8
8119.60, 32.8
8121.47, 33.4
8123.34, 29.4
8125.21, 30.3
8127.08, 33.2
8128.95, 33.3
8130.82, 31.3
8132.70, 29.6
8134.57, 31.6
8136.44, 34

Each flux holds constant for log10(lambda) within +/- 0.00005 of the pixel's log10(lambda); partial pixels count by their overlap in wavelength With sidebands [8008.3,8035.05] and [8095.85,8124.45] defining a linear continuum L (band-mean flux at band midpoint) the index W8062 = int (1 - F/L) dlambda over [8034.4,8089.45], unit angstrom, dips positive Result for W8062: 2.1 angstrom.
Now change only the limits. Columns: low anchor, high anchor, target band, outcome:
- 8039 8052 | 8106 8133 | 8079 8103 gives 0.71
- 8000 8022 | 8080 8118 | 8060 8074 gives 0.73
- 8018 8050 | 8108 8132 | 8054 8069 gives 0.80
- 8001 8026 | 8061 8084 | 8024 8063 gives -1.01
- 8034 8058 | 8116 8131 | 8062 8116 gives 0.48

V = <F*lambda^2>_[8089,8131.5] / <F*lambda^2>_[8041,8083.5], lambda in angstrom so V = 1.03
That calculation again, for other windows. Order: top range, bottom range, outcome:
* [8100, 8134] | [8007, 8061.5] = 1.03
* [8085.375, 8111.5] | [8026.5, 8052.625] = 1.03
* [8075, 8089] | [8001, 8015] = 1.02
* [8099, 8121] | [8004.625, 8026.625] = 1.08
